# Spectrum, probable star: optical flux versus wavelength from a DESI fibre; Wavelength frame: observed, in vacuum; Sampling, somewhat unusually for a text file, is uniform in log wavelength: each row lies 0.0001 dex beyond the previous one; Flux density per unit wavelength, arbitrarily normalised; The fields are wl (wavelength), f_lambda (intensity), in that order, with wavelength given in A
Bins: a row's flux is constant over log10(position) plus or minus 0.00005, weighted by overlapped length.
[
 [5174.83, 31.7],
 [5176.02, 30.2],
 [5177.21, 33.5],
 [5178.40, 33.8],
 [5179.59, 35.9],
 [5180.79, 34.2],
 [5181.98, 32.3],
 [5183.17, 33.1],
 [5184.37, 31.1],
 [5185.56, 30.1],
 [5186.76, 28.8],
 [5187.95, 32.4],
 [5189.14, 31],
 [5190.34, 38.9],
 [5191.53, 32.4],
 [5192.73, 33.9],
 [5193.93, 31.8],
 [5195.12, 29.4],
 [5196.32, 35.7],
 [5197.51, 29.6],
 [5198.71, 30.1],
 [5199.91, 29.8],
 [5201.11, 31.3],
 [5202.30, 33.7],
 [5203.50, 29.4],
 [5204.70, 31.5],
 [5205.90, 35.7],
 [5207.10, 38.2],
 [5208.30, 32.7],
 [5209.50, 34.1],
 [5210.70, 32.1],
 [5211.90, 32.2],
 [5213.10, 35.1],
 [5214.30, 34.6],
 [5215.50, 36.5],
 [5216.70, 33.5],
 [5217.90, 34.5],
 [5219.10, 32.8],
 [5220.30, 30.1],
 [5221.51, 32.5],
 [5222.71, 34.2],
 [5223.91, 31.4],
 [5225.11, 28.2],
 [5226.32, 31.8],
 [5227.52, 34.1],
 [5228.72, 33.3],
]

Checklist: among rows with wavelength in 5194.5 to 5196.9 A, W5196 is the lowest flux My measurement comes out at 29.4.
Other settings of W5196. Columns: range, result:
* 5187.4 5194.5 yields 31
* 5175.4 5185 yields 30.2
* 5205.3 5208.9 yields 32.7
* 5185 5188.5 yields 28.8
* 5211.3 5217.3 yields 32.2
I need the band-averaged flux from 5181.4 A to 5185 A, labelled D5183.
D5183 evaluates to 32.2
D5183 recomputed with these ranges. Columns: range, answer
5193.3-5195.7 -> 30.7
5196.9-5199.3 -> 29.9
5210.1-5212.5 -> 32.1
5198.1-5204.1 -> 30.8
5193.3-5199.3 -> 31.3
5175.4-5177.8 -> 31.9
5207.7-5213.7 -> 33.2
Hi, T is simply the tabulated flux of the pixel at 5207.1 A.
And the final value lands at 38.2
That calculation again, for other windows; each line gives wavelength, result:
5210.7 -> 32.1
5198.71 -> 30.1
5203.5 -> 29.4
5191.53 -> 32.4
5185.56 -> 30.1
